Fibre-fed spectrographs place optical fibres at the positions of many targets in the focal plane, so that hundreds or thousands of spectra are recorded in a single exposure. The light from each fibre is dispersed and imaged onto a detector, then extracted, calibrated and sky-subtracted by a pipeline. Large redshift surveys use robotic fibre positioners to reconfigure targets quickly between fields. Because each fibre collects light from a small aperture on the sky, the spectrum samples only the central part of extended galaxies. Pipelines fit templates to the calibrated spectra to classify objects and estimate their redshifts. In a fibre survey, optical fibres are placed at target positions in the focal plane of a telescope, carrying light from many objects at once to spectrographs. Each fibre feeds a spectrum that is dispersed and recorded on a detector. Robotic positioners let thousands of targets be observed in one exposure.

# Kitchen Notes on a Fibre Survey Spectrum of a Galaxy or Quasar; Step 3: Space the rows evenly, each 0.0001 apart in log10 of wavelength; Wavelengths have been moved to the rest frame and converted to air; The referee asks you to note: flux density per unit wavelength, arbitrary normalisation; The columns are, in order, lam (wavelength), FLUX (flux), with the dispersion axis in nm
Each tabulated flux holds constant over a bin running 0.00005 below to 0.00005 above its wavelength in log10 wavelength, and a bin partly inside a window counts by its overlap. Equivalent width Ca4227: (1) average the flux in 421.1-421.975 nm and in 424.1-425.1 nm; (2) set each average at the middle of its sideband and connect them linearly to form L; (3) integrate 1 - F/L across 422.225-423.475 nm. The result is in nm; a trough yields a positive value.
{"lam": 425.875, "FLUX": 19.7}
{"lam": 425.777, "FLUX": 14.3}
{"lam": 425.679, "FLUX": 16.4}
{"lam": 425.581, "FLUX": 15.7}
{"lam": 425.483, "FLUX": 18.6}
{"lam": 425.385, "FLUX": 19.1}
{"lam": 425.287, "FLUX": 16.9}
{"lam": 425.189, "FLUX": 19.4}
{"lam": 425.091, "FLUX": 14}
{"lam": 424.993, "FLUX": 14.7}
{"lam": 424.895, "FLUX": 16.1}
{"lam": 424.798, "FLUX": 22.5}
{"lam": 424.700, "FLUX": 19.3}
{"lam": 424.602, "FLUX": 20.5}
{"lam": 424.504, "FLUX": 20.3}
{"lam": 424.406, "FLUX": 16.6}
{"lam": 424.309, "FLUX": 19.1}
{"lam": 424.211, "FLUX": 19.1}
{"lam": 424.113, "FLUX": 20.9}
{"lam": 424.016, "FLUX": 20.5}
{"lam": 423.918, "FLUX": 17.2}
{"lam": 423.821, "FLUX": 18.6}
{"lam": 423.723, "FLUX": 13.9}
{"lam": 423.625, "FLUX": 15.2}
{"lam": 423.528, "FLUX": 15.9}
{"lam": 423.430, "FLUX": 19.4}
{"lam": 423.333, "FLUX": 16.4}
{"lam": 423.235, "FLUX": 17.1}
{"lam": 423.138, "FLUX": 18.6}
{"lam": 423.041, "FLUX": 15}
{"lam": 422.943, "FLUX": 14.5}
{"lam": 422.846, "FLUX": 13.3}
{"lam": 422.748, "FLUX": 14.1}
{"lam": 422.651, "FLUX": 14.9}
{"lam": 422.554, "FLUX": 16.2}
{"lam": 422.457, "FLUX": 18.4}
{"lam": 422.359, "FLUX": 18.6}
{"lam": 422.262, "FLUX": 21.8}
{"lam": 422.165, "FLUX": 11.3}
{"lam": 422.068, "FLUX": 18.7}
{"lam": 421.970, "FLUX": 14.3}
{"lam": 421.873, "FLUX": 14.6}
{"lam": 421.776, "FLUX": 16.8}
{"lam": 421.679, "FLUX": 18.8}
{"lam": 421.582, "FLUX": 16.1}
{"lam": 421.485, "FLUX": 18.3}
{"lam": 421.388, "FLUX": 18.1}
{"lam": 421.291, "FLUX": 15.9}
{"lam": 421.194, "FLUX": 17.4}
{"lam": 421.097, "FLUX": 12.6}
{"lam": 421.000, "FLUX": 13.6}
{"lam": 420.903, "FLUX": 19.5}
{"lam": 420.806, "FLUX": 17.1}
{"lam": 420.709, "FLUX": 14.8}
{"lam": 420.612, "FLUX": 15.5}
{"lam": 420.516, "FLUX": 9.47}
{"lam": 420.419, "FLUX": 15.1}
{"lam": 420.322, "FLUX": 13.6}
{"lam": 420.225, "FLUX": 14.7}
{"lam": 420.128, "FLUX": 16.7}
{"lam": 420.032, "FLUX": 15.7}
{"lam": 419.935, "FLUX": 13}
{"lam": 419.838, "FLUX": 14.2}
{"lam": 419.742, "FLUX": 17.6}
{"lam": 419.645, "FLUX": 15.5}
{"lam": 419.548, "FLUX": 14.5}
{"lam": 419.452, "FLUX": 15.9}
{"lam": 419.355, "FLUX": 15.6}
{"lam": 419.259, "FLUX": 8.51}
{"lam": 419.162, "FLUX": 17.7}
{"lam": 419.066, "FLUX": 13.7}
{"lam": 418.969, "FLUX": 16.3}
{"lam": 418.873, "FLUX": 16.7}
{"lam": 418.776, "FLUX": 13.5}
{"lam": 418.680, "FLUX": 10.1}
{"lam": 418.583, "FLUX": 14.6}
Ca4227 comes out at 0.05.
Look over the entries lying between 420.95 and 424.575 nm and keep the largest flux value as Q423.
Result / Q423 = 21.8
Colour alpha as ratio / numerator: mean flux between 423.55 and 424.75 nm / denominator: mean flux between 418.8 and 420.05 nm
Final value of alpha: 1.2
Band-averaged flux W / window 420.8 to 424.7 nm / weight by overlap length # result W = 17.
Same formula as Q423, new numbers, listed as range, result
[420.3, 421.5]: 19.5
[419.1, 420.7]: 17.7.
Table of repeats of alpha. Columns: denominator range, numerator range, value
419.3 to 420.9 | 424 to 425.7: 1.22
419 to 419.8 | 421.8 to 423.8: 1.08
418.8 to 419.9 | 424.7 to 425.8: 1.15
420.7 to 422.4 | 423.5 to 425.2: 1.08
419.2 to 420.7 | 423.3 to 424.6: 1.25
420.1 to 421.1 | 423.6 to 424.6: 1.23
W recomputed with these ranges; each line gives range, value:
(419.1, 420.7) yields 14.6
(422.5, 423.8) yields 15.8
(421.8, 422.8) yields 16.3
